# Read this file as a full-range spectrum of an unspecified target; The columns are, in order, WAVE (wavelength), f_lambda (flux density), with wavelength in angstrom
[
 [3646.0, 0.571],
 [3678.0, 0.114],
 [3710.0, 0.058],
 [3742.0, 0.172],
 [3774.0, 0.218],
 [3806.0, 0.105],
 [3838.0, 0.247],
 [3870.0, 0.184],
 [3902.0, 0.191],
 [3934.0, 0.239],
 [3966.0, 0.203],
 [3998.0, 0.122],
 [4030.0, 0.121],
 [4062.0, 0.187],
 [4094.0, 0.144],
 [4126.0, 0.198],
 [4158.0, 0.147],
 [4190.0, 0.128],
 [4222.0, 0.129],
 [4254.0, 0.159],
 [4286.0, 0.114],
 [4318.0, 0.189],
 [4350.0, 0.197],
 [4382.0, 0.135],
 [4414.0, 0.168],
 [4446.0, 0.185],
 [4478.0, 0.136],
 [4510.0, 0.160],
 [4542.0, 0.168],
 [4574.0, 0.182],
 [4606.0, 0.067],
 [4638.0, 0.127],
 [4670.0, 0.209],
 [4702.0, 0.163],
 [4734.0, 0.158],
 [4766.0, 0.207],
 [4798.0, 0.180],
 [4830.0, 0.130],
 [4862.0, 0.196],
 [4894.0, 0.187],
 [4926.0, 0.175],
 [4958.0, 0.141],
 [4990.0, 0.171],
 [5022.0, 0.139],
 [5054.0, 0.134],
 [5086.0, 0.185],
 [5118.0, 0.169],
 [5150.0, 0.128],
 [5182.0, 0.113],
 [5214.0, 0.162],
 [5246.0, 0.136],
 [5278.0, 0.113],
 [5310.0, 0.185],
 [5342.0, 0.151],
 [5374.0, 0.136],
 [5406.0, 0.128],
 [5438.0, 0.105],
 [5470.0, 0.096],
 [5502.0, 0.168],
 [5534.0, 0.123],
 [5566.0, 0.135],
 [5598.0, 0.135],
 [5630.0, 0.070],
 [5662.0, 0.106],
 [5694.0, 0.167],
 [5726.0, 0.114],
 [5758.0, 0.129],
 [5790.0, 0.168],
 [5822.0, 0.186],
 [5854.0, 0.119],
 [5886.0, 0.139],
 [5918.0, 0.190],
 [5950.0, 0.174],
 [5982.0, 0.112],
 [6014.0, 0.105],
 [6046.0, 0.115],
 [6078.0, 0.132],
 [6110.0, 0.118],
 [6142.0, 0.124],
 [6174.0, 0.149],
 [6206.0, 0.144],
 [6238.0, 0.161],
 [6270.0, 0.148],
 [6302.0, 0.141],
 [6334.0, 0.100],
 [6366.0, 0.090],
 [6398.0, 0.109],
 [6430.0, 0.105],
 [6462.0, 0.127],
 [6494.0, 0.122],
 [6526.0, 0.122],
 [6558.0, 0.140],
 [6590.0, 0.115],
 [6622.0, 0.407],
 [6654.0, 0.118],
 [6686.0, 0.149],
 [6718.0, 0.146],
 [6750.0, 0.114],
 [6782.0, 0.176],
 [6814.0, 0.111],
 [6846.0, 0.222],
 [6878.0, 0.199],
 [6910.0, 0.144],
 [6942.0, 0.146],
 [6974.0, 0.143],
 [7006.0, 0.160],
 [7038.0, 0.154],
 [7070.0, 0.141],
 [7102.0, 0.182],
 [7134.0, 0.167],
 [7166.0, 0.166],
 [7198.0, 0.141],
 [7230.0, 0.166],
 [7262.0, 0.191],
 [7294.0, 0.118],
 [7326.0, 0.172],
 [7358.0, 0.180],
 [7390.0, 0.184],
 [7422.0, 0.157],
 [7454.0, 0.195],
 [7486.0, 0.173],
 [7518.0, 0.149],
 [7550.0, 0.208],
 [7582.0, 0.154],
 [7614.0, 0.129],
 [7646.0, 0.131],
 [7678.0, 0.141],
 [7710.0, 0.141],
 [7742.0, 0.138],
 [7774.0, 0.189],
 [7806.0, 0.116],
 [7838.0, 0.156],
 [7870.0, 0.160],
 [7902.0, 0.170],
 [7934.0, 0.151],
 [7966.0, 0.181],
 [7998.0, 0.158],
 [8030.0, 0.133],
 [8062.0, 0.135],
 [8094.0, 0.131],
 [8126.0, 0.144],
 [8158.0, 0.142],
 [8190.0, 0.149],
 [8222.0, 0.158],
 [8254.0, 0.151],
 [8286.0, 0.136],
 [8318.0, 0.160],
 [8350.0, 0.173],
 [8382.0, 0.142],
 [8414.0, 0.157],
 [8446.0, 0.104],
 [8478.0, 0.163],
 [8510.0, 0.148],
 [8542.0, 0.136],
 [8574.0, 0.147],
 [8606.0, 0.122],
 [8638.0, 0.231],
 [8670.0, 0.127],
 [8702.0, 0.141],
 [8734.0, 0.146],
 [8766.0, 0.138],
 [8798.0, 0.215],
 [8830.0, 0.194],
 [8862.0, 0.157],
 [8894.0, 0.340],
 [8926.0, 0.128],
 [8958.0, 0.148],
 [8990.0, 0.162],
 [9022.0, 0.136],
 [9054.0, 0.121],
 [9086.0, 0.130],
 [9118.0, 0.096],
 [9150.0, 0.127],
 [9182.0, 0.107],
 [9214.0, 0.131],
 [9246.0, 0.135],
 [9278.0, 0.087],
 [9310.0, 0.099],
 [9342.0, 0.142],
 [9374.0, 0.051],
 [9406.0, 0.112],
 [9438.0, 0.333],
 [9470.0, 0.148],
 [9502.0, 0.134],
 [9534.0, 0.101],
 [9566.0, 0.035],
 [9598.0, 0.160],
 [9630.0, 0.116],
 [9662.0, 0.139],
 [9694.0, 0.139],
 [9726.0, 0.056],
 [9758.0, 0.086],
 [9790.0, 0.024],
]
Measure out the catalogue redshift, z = 0.78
